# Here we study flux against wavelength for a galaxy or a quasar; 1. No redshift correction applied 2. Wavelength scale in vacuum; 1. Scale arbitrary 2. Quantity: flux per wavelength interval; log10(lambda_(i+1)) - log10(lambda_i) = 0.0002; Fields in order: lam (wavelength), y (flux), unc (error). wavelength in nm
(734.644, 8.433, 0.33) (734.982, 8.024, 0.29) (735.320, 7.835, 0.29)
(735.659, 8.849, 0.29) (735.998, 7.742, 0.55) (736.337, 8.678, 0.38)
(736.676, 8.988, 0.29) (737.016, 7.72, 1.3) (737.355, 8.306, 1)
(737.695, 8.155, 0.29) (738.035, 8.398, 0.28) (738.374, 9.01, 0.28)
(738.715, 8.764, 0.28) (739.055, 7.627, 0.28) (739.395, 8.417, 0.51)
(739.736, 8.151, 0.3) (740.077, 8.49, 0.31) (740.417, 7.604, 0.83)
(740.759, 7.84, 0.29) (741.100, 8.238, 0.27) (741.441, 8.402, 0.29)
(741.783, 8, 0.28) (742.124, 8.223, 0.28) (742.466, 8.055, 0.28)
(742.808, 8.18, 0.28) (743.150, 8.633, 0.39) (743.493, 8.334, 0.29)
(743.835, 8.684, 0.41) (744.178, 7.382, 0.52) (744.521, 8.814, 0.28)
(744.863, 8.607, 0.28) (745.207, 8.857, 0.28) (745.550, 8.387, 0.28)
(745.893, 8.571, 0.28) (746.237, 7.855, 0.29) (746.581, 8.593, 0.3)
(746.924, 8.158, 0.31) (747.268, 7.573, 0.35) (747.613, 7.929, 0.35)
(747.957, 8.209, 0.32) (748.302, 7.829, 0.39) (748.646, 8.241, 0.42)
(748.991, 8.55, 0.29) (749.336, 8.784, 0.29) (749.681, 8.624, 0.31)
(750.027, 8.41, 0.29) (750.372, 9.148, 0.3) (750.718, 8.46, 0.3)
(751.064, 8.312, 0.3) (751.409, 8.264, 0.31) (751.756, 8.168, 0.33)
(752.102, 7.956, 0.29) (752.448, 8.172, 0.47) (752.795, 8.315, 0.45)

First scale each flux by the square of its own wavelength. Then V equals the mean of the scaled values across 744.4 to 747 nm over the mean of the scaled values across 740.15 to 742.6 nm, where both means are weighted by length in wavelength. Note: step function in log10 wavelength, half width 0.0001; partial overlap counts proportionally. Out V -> 1.06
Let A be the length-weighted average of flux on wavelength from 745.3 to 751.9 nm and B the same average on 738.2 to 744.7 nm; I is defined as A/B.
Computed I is 1.0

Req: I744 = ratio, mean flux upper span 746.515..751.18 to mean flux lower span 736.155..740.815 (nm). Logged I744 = 1.00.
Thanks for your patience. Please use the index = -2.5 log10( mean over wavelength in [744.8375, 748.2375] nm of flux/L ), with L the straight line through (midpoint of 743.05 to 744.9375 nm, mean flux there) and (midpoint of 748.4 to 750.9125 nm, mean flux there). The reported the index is 0.03 mag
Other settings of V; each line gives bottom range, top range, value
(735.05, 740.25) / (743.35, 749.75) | 1.02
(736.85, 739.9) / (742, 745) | 1.02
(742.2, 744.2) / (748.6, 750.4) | 1.06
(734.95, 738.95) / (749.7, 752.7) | 1.04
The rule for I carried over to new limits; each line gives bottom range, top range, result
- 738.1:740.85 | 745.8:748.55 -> 0.98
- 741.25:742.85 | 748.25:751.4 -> 1.04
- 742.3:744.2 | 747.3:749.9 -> 1.00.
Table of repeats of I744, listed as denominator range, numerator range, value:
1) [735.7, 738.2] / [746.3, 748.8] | 0.97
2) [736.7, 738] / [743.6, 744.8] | 1.02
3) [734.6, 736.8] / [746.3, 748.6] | 0.96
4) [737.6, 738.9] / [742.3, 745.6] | 0.98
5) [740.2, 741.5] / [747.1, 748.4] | 0.98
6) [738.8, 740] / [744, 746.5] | 1.03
